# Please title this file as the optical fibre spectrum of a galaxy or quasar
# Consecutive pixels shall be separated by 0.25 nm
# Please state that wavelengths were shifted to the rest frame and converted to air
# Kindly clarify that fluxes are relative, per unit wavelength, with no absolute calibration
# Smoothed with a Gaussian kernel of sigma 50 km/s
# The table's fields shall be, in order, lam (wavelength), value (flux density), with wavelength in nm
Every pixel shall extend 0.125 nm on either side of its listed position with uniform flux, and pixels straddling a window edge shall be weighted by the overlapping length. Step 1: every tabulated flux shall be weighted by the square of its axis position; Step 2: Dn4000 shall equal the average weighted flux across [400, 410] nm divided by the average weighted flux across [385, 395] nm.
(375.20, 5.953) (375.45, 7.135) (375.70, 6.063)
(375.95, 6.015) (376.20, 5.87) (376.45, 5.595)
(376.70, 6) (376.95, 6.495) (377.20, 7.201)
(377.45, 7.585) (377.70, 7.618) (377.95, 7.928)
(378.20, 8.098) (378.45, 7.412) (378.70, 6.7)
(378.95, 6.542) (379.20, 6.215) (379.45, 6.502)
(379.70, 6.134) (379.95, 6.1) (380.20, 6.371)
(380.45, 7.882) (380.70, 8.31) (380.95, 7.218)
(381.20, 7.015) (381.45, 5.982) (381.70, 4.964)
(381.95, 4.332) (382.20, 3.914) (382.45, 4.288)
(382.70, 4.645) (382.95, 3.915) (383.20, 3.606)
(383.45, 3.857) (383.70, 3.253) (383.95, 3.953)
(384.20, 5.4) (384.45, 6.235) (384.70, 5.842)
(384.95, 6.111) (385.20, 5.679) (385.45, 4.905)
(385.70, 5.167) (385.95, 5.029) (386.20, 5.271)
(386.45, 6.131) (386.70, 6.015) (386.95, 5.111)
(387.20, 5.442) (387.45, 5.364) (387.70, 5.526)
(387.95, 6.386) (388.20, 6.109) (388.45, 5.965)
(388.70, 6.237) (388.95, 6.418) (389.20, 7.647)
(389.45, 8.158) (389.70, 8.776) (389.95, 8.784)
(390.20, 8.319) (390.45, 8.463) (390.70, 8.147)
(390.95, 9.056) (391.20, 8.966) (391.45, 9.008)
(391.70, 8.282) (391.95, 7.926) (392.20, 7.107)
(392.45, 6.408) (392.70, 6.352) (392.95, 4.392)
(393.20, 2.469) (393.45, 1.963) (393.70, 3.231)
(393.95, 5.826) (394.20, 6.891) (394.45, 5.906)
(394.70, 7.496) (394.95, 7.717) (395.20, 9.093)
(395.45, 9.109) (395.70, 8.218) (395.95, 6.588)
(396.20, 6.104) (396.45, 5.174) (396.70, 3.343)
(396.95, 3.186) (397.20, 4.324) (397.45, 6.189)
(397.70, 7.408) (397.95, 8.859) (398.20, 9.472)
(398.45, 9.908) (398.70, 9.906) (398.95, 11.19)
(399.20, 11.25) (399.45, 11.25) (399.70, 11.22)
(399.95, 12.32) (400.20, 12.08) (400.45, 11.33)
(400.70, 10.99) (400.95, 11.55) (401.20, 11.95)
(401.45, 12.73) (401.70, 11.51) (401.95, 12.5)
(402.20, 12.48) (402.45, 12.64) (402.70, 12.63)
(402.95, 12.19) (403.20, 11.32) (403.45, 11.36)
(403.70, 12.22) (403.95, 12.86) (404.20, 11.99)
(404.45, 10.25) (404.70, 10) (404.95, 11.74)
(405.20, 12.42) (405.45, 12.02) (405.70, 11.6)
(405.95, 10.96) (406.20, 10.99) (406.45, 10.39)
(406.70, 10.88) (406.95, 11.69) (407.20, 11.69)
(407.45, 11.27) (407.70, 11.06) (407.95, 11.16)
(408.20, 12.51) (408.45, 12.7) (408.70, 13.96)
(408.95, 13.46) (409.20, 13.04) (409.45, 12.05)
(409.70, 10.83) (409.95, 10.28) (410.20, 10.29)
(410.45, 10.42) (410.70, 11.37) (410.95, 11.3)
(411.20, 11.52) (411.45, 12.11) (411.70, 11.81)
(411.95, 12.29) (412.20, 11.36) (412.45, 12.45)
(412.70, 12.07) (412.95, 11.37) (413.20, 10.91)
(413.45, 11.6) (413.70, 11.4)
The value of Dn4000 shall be 1.98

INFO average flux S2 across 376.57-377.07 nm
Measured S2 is 6.24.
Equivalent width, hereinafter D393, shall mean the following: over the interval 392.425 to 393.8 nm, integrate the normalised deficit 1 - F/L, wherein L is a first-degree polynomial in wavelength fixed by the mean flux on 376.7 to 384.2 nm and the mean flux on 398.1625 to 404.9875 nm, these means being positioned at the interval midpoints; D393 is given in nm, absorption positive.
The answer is 0.78 nm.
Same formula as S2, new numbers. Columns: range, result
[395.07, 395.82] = 8.8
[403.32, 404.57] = 11.7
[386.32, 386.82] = 6.07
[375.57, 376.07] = 6.05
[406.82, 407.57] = 11.5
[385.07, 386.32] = 5.21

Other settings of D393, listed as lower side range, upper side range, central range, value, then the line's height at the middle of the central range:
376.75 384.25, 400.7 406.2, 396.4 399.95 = 0.773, 10.5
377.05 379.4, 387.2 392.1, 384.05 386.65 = 0.640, 7.39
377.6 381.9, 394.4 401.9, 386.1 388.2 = 0.548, 7.7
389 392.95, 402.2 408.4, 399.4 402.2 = -0.363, 10.5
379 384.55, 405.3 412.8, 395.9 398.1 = 0.798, 8.92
